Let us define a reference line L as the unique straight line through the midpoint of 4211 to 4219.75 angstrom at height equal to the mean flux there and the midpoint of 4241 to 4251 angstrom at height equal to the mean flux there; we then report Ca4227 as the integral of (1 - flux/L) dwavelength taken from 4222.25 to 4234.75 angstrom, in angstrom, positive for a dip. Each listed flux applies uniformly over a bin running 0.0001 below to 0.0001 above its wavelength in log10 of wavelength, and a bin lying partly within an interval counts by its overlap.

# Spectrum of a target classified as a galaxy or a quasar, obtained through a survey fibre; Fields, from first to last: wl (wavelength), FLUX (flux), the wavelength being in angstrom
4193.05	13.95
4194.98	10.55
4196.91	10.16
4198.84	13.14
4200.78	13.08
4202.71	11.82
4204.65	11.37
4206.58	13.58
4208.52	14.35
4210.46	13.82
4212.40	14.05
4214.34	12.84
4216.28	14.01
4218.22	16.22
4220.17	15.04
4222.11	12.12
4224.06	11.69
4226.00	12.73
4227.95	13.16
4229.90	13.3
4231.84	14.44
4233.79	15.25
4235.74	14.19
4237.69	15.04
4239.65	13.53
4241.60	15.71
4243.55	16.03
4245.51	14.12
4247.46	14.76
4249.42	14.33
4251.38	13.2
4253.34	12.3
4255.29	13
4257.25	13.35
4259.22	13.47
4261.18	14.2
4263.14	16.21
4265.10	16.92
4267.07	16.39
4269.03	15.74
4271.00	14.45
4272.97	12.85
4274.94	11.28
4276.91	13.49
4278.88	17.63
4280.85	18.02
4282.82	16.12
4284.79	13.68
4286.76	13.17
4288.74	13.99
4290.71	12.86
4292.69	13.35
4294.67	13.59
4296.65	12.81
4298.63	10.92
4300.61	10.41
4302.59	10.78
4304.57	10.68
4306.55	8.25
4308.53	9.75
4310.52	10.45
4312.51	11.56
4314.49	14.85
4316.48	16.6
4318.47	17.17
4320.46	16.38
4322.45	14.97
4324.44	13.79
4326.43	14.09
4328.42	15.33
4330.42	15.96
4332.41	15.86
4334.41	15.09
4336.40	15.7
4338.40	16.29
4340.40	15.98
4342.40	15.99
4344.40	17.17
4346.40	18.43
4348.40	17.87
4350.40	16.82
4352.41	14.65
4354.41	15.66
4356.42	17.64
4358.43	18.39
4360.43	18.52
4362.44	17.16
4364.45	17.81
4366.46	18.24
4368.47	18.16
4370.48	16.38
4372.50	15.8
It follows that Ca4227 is 1.0 angstrom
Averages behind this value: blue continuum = 14.3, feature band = 13.3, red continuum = 14.9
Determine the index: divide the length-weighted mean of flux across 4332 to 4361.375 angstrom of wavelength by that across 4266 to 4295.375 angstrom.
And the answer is 1.2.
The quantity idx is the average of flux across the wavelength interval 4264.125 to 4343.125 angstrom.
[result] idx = 14.1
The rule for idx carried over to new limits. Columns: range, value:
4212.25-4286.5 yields 14.3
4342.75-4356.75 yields 16.8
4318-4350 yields 16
